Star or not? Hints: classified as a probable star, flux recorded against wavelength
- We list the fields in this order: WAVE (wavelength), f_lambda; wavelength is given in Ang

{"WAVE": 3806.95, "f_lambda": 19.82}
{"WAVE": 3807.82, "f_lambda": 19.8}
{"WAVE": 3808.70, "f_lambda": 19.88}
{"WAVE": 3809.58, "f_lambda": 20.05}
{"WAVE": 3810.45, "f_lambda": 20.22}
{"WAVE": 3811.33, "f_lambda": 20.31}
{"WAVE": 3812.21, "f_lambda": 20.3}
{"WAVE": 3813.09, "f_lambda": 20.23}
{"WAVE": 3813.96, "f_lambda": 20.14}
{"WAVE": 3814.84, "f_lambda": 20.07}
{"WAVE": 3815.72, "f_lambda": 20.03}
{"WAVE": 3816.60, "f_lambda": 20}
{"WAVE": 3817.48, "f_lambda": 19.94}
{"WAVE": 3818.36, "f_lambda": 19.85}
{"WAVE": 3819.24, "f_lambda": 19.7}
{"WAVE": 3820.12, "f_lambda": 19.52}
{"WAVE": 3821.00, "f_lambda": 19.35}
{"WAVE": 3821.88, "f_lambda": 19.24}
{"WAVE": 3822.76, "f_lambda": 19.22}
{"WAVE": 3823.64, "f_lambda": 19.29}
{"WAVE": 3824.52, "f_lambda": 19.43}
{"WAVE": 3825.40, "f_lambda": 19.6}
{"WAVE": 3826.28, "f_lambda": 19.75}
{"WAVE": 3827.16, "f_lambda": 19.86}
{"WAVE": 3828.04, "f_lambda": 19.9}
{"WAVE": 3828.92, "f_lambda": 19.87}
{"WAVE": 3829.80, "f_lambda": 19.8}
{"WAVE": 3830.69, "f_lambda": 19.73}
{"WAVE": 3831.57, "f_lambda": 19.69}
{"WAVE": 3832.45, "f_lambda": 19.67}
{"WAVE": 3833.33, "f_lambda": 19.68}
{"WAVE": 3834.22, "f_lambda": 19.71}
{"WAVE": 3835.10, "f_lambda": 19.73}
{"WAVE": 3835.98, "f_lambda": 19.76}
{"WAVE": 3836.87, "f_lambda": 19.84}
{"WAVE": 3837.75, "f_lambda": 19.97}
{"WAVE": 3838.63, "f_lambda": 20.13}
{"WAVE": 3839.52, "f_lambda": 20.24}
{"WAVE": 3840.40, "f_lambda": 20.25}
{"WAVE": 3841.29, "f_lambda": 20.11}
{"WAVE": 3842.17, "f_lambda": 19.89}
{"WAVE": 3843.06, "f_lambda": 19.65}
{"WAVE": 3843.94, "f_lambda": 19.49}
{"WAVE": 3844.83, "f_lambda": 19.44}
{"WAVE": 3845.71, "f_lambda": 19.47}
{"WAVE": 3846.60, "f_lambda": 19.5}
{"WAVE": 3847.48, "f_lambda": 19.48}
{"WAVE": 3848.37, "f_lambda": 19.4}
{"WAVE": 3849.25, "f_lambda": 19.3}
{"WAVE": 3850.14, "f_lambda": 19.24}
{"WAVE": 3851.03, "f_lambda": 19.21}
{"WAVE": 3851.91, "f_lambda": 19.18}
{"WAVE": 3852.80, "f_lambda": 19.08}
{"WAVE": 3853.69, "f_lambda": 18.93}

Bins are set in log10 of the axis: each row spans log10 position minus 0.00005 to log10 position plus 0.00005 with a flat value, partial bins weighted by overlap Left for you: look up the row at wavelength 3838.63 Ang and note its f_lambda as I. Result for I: 20.13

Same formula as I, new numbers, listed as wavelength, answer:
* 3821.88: 19.24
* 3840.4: 20.25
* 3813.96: 20.14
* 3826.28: 19.75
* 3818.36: 19.85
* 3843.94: 19.49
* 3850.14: 19.24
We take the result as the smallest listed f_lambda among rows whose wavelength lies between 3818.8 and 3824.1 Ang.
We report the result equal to 19.22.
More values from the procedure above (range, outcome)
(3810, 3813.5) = 20.22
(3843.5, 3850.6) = 19.24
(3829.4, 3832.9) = 19.67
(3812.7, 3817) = 20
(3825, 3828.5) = 19.6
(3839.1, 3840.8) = 20.24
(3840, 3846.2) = 19.44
